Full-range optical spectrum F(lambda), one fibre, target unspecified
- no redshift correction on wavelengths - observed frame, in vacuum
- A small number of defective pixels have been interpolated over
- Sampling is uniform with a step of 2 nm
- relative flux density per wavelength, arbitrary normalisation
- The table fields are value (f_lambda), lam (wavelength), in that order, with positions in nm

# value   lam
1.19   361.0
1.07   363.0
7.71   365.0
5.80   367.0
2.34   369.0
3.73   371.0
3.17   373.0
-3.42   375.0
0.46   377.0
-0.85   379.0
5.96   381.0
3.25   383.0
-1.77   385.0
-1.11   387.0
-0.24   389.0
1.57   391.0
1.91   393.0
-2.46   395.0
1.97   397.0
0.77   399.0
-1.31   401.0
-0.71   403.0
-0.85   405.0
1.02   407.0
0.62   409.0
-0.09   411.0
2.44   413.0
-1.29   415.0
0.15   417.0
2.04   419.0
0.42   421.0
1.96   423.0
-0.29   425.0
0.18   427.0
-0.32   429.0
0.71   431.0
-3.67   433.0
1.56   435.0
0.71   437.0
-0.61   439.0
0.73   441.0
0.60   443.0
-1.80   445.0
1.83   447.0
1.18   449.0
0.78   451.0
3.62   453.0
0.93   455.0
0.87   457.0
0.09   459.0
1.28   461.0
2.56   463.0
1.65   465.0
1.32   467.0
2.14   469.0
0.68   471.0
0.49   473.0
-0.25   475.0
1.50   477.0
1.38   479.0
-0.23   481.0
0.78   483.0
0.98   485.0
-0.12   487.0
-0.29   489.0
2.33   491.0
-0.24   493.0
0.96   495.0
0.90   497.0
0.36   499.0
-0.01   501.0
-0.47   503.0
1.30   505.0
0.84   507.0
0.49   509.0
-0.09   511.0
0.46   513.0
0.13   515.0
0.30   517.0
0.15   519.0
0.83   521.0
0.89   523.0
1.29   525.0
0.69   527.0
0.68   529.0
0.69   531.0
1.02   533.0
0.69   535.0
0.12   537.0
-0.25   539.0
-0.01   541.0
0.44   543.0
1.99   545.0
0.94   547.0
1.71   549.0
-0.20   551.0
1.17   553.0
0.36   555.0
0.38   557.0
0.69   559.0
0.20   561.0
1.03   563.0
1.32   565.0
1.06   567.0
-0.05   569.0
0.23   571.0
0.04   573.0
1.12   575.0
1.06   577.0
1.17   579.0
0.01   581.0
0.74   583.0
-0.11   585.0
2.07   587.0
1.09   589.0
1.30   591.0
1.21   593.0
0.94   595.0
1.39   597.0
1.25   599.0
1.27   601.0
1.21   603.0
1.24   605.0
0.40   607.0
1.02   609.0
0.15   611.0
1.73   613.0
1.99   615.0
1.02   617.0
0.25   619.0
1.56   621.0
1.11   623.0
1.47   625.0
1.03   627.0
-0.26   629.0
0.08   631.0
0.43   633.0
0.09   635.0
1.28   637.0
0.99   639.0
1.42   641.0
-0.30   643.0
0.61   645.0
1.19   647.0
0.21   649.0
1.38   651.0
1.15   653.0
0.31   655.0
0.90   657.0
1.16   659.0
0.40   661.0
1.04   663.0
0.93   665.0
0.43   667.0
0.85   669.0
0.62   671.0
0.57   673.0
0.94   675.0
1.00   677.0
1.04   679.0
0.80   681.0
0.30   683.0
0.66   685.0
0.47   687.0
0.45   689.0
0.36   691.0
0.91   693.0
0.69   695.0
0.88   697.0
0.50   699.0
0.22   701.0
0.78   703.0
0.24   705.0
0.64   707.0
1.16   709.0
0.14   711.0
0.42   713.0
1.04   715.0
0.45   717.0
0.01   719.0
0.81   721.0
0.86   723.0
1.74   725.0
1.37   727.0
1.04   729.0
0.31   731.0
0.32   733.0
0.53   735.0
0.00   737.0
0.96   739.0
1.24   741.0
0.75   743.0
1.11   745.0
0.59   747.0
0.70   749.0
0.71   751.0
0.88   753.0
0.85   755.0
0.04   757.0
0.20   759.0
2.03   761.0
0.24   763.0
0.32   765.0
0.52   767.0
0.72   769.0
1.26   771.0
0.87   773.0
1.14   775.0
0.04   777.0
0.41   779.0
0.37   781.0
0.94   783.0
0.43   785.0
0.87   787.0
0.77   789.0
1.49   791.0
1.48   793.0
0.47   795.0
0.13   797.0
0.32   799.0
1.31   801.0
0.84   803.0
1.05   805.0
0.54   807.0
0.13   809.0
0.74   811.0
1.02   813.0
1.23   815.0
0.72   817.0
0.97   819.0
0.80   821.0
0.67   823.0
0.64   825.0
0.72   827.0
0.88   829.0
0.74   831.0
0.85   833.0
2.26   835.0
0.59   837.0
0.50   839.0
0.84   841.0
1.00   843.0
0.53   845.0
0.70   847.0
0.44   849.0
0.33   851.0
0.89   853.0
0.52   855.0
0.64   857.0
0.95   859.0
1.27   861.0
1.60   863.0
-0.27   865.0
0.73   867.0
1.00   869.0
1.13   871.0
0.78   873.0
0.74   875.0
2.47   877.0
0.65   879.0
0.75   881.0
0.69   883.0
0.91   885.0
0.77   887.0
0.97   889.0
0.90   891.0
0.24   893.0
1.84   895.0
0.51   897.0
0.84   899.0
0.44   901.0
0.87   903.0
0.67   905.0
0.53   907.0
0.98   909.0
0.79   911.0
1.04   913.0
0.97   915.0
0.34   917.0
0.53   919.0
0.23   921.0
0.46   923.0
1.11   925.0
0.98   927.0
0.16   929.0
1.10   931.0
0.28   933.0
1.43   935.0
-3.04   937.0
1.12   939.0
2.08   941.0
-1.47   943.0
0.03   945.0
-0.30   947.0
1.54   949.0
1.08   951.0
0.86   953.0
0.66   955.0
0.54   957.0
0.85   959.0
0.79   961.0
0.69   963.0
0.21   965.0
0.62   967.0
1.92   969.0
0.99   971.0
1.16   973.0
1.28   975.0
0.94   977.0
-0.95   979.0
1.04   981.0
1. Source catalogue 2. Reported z 0.24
